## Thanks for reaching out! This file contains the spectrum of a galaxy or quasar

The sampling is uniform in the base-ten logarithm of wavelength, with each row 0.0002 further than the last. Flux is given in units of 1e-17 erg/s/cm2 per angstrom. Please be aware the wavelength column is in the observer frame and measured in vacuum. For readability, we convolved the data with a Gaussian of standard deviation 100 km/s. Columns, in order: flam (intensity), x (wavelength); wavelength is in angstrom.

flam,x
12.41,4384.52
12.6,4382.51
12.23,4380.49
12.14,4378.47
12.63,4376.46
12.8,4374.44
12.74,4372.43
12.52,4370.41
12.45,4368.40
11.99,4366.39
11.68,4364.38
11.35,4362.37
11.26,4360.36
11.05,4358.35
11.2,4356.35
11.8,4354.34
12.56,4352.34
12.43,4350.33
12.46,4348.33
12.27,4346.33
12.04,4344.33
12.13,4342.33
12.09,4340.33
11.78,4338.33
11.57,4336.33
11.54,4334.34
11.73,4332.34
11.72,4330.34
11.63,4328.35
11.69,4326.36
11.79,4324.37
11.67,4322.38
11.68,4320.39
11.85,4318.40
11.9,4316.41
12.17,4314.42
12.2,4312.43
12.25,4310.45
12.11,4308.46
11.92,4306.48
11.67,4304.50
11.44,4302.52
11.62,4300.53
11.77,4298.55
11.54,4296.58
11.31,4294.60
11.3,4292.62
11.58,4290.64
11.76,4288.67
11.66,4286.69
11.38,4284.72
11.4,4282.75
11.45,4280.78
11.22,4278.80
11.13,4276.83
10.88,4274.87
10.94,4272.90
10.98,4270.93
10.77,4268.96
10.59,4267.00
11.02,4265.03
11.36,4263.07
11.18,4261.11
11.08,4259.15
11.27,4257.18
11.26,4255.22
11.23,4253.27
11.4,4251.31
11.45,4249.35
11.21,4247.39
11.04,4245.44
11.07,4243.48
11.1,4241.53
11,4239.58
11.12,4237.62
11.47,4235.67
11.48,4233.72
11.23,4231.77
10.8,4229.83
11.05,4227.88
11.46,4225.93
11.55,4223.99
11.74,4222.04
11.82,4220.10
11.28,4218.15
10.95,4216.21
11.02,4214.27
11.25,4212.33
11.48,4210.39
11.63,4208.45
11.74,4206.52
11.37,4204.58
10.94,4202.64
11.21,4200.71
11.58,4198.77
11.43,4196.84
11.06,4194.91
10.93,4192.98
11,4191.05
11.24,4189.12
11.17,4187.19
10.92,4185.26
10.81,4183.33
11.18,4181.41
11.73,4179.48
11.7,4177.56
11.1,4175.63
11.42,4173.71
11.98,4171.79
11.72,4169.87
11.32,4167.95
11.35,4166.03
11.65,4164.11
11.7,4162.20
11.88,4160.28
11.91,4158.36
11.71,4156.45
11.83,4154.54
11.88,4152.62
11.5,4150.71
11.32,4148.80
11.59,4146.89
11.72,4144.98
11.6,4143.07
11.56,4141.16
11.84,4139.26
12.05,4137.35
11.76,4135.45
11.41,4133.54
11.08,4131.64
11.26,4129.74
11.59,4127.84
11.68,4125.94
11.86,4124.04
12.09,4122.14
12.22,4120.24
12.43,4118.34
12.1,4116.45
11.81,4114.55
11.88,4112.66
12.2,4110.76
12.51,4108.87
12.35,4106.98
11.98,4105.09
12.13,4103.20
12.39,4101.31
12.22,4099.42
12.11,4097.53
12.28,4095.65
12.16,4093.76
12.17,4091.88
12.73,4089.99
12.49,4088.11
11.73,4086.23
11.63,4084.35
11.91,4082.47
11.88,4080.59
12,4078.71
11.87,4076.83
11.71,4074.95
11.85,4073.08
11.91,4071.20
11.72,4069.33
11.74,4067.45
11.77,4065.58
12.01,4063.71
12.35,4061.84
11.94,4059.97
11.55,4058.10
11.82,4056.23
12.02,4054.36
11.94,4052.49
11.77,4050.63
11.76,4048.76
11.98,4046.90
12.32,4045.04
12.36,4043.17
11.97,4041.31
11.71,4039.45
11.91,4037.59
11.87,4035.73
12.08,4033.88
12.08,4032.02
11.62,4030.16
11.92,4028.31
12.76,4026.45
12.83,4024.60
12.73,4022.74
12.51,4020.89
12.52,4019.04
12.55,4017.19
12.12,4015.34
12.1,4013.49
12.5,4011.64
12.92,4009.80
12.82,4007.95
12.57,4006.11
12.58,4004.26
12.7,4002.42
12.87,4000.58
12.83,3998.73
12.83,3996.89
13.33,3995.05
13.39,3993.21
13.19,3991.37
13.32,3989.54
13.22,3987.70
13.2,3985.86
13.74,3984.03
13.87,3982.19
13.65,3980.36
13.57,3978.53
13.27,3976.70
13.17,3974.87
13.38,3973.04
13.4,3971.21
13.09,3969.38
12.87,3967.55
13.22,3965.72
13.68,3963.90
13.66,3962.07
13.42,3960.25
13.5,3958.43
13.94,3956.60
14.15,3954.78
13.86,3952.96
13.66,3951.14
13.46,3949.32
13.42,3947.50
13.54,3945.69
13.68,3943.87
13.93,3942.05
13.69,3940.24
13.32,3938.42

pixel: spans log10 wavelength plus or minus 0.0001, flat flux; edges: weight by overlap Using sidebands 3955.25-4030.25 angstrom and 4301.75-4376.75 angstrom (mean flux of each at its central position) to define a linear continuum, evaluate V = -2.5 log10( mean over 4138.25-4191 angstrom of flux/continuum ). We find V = 0.088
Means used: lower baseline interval 13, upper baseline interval 11.9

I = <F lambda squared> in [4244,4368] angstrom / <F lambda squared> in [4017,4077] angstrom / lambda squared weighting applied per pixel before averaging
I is 1.09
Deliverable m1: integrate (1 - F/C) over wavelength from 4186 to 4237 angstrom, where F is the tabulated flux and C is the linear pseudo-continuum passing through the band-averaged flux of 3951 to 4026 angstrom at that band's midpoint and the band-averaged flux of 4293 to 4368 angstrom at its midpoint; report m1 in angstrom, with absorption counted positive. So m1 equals 4.0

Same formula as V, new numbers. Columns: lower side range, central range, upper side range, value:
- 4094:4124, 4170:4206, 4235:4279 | 0.031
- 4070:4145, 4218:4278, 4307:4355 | 0.072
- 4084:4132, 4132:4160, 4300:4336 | 0.030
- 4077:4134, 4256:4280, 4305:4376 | 0.088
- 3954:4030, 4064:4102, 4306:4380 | 0.067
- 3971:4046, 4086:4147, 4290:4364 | 0.039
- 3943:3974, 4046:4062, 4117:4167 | 0.062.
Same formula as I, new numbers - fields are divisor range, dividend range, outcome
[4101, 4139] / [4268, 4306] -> 1.03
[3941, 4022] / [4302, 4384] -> 1.08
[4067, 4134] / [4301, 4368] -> 1.10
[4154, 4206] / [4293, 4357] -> 1.11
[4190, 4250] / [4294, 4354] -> 1.11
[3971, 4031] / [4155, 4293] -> 0.98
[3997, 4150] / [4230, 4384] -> 1.08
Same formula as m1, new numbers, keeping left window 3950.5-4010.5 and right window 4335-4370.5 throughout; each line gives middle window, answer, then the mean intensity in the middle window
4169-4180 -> 0.85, 11.6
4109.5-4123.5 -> 0.75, 12.1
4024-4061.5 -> 3.03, 12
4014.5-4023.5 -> 0.46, 12.5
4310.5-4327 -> 0.19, 11.9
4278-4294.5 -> 0.94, 11.5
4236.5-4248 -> 1.15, 11.1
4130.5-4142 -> 1.00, 11.6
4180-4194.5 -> 1.70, 11.1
